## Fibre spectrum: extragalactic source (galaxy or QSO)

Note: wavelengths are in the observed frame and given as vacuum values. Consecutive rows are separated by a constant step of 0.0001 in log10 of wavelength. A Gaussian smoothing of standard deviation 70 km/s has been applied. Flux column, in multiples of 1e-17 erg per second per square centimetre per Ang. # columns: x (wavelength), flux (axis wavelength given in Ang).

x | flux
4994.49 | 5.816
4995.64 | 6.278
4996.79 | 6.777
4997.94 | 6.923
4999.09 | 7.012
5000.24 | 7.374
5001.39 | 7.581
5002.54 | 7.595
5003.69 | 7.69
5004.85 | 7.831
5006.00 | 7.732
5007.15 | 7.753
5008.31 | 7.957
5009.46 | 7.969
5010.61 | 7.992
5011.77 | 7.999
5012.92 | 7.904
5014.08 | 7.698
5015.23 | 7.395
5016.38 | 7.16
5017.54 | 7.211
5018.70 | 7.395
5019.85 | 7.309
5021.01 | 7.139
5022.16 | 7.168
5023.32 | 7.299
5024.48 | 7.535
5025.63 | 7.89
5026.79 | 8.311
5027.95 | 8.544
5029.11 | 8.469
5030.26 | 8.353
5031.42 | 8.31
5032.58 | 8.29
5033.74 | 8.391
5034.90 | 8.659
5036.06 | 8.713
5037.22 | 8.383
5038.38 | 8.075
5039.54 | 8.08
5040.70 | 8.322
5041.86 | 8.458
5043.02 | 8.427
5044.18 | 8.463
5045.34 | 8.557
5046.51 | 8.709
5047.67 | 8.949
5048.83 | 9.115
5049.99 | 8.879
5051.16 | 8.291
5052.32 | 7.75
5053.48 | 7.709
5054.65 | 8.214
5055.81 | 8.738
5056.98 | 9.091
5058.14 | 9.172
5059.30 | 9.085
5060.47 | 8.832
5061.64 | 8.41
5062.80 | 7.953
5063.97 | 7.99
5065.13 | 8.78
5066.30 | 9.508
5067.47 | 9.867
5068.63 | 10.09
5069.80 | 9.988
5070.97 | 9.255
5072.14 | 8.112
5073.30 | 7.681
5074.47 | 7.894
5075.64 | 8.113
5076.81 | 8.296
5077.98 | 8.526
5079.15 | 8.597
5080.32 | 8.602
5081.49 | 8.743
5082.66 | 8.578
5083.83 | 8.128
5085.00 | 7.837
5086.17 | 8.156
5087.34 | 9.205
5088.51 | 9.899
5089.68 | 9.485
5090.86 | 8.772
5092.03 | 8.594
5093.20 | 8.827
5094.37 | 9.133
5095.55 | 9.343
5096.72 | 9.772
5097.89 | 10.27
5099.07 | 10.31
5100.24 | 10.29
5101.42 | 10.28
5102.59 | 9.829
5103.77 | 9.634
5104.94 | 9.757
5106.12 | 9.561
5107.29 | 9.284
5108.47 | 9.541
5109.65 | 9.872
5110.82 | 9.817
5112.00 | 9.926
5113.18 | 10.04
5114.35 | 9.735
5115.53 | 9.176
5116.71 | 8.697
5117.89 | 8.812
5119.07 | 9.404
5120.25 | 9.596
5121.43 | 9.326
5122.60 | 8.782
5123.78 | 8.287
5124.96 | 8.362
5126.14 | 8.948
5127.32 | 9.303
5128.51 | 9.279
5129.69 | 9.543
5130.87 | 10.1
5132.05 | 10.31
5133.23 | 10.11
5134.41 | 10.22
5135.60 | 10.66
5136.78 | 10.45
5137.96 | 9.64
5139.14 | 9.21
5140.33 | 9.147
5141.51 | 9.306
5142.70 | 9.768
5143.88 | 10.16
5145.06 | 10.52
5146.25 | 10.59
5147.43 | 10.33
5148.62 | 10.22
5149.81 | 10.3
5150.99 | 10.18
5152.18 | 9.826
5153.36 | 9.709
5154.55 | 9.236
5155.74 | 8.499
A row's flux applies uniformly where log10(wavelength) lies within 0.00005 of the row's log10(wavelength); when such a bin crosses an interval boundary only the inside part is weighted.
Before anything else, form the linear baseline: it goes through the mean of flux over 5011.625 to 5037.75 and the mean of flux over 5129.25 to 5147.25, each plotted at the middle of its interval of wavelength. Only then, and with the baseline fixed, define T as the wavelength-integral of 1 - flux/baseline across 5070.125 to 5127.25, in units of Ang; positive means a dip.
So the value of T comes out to 0.9 Ang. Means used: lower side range 7.89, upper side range 10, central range 9.11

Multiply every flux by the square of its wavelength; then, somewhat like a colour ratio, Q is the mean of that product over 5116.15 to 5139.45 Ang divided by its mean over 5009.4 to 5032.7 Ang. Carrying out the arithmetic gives 1.27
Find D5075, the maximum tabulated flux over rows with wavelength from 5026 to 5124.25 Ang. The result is 10.31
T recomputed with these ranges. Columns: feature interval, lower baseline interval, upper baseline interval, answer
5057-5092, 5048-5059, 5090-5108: 1.1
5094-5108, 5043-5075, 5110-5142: -0.9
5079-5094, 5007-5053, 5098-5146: 0.5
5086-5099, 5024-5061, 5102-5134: -0.3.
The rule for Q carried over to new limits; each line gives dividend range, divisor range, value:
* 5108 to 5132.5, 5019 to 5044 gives 1.20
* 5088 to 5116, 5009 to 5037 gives 1.26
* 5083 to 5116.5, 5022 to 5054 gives 1.16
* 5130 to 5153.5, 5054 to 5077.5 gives 1.18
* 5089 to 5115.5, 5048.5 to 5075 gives 1.12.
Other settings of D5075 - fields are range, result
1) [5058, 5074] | 10.09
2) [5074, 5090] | 9.899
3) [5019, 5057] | 9.115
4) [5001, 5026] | 7.999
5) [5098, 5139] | 10.66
